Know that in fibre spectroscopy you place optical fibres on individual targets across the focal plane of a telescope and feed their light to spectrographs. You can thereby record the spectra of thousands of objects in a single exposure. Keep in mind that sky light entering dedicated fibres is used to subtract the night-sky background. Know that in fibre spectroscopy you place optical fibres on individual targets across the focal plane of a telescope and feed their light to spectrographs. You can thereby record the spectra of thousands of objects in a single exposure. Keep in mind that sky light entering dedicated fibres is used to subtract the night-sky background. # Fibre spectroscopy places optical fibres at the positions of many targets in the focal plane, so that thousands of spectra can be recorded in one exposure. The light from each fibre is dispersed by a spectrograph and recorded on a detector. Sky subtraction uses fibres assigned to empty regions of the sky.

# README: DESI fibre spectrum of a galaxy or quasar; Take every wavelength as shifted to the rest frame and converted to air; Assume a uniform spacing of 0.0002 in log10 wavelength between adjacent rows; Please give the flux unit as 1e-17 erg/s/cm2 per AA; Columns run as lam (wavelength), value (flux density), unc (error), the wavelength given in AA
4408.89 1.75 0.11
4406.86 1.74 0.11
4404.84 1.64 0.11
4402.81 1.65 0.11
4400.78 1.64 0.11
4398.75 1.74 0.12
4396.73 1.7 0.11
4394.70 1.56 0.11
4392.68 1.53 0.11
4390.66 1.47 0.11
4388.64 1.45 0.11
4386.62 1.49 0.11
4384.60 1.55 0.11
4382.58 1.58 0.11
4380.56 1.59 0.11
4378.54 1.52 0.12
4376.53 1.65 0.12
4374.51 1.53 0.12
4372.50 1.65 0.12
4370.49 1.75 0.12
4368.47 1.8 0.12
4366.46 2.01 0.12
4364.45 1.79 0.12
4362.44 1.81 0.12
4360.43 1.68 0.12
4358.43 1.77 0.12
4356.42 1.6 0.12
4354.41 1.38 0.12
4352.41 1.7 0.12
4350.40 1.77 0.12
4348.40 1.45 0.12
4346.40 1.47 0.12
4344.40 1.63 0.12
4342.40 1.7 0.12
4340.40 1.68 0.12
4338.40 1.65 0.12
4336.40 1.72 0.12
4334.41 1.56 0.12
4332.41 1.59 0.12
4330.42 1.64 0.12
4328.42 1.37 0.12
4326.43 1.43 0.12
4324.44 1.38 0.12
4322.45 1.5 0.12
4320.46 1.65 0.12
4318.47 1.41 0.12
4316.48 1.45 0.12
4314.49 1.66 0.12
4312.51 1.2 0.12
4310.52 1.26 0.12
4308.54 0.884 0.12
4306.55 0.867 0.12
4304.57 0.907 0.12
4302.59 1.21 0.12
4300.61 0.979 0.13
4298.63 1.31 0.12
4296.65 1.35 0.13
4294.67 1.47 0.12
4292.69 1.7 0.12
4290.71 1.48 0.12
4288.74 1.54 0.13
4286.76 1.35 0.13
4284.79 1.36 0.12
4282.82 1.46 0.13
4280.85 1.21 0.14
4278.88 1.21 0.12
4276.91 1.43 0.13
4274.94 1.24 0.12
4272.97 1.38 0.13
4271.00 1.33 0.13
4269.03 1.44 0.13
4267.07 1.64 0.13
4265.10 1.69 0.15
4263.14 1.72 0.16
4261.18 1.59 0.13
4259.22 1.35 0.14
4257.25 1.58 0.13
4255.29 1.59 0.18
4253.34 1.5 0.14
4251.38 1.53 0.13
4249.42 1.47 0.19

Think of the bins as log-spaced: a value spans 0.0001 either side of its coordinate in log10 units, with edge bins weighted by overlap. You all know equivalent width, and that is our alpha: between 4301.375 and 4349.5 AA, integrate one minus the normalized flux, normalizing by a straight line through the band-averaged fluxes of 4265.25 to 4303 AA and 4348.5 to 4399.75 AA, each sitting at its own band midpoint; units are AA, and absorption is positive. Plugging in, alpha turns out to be 2.5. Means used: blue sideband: 1.38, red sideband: 1.64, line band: 1.43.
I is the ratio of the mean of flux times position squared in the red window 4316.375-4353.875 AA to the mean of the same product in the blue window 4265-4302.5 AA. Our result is 1.16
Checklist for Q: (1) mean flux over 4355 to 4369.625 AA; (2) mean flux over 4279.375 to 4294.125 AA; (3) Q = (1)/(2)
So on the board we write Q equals 1.23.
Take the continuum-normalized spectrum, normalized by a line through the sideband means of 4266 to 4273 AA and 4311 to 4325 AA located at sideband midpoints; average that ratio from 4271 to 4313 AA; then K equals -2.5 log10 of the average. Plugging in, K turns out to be 0.14 mag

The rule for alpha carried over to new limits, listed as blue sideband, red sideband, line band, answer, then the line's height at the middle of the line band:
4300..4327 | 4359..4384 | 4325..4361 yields -2.67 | 1.49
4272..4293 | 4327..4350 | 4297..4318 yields 4.19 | 1.48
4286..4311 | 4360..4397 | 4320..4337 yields -1.63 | 1.4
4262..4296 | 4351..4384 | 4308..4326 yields 1.82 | 1.55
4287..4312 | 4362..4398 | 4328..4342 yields -1.94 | 1.42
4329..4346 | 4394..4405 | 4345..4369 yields -0.61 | 1.64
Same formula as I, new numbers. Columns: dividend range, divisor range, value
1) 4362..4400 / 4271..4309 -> 1.33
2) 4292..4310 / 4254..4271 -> 0.77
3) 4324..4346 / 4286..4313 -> 1.29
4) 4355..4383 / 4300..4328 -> 1.36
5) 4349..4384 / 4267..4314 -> 1.34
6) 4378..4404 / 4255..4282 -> 1.15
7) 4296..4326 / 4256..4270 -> 0.83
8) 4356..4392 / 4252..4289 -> 1.19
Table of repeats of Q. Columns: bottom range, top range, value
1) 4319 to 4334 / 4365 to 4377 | 1.15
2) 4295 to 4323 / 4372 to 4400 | 1.25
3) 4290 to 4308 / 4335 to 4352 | 1.32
